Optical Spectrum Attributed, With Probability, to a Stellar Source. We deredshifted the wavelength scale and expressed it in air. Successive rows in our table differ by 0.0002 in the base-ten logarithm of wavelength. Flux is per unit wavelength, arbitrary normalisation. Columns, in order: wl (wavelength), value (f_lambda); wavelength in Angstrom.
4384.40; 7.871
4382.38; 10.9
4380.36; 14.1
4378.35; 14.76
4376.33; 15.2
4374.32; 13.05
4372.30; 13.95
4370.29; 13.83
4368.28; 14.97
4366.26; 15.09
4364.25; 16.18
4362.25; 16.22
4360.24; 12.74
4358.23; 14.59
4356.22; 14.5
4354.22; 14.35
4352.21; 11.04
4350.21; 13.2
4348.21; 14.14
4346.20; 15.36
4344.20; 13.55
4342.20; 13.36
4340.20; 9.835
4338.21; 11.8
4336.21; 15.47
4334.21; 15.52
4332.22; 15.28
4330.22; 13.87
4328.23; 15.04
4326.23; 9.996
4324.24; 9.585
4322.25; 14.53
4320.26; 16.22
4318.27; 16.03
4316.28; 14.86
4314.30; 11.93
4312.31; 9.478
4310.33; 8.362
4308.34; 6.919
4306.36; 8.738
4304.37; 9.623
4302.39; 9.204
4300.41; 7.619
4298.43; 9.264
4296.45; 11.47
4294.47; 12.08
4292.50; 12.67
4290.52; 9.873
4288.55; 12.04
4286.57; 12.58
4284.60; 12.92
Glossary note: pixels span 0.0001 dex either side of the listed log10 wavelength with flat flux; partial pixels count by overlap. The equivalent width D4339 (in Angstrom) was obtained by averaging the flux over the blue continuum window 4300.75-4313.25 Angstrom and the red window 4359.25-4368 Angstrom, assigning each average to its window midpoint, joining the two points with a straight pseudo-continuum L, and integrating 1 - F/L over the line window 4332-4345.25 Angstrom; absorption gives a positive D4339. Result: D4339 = -1.4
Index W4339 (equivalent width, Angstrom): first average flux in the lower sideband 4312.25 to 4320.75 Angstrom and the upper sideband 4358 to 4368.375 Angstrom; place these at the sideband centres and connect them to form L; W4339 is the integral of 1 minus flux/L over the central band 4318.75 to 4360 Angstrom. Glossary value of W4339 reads 2.6 Angstrom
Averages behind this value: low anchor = 14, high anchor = 15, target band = 13.6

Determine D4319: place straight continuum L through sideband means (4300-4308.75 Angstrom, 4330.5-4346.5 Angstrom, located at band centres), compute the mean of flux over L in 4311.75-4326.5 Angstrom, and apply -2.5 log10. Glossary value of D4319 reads -0.21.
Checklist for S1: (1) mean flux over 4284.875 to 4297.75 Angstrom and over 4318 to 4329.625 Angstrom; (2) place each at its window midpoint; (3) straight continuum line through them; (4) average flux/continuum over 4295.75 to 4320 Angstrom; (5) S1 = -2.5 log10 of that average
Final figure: 0.208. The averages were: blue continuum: 11.8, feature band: 10.5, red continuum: 13.4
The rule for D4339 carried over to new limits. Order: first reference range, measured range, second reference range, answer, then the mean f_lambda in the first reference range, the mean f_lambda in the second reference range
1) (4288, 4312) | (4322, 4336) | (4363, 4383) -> -2.3 Angstrom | 9.77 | 14.3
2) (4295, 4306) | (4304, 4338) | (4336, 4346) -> -3.7 Angstrom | 9.5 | 12.8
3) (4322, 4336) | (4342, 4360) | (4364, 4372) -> 0.6 Angstrom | 13.5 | 14.8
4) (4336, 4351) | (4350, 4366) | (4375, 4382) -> -0.6 Angstrom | 13.2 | 14.3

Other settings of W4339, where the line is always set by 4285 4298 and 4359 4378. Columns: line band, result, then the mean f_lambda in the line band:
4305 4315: 2.74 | 9.02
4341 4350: -0.13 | 13.9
